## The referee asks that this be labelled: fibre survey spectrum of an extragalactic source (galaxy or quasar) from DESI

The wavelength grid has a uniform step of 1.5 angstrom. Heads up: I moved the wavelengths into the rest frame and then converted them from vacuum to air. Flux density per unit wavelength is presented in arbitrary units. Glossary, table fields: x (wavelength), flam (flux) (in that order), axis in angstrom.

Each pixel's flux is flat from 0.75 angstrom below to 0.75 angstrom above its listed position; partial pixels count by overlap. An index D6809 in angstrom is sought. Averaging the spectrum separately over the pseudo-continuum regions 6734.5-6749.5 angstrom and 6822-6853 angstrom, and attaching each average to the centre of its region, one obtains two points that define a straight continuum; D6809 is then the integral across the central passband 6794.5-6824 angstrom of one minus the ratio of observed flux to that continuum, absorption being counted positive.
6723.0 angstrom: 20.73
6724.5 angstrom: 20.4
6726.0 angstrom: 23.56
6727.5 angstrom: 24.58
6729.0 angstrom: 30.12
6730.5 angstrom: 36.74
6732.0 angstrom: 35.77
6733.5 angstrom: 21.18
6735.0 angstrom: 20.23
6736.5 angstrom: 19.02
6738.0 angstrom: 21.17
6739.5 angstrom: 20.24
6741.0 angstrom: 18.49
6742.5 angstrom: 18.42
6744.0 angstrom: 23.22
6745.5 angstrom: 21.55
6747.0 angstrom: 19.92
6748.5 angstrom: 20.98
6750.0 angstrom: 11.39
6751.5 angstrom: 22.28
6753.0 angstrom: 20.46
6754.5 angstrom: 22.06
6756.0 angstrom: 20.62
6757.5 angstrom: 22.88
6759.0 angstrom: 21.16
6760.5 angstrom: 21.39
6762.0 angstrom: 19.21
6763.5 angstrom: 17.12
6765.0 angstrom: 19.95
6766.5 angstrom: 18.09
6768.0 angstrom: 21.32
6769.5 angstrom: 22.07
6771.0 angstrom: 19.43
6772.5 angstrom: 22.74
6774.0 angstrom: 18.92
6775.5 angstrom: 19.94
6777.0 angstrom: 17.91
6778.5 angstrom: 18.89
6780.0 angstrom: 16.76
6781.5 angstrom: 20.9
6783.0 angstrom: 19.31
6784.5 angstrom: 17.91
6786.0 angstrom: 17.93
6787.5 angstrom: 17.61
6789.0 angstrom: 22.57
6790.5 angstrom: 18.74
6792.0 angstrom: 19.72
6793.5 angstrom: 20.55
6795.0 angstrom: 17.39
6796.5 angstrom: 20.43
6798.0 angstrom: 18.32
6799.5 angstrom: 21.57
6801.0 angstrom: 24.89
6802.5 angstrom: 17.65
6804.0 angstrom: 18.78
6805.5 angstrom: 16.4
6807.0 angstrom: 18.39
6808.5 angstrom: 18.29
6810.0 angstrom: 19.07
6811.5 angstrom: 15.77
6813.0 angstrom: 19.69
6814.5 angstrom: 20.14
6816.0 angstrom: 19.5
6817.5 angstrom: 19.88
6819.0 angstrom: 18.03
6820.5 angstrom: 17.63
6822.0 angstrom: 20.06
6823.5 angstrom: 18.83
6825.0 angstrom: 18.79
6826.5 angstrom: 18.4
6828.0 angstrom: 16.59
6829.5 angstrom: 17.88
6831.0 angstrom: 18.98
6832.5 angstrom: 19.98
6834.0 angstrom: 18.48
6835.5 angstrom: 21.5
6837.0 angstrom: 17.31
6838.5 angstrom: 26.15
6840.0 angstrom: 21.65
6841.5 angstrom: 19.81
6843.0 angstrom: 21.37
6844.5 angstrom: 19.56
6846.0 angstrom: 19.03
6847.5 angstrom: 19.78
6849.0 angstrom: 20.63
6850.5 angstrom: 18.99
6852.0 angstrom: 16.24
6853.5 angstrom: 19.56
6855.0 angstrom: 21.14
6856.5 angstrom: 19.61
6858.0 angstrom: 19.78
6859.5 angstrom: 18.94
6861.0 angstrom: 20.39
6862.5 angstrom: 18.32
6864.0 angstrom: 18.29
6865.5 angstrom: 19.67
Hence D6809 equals 1.0 angstrom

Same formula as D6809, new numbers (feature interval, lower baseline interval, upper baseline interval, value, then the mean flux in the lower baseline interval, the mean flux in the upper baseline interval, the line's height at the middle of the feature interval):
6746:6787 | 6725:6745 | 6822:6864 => 5.4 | 24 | 19.5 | 22.7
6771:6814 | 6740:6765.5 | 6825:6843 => 1.5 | 20.1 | 19.7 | 19.9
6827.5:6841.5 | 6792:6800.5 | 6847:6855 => -0.4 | 19.8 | 19.2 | 19.4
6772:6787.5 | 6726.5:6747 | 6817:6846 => 2.0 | 23.8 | 19.5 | 21.8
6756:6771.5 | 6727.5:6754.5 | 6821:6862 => 1.1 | 22.5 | 19.6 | 21.8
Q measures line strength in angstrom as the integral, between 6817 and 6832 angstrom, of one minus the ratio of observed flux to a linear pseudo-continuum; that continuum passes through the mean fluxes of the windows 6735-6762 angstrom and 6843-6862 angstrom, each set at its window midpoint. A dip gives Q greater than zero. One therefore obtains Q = 0.9 angstrom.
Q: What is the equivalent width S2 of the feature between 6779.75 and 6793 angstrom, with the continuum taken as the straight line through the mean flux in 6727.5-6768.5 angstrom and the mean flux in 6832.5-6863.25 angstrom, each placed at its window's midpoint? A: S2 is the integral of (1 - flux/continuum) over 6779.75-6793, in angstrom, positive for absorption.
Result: 1.17 angstrom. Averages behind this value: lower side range 21.7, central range 19.2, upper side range 19.9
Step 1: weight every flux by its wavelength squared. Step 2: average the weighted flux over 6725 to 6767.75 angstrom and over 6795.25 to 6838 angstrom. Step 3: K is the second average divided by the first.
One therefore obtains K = 0.89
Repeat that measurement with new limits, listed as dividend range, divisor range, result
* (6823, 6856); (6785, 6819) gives 1.03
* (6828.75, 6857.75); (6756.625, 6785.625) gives 1.03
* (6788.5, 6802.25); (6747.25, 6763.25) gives 1.02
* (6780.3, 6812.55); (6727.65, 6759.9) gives 0.87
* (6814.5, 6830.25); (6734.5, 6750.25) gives 0.97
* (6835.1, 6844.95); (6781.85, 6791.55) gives 1.12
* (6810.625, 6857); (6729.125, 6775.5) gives 0.93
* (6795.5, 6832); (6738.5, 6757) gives 0.96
